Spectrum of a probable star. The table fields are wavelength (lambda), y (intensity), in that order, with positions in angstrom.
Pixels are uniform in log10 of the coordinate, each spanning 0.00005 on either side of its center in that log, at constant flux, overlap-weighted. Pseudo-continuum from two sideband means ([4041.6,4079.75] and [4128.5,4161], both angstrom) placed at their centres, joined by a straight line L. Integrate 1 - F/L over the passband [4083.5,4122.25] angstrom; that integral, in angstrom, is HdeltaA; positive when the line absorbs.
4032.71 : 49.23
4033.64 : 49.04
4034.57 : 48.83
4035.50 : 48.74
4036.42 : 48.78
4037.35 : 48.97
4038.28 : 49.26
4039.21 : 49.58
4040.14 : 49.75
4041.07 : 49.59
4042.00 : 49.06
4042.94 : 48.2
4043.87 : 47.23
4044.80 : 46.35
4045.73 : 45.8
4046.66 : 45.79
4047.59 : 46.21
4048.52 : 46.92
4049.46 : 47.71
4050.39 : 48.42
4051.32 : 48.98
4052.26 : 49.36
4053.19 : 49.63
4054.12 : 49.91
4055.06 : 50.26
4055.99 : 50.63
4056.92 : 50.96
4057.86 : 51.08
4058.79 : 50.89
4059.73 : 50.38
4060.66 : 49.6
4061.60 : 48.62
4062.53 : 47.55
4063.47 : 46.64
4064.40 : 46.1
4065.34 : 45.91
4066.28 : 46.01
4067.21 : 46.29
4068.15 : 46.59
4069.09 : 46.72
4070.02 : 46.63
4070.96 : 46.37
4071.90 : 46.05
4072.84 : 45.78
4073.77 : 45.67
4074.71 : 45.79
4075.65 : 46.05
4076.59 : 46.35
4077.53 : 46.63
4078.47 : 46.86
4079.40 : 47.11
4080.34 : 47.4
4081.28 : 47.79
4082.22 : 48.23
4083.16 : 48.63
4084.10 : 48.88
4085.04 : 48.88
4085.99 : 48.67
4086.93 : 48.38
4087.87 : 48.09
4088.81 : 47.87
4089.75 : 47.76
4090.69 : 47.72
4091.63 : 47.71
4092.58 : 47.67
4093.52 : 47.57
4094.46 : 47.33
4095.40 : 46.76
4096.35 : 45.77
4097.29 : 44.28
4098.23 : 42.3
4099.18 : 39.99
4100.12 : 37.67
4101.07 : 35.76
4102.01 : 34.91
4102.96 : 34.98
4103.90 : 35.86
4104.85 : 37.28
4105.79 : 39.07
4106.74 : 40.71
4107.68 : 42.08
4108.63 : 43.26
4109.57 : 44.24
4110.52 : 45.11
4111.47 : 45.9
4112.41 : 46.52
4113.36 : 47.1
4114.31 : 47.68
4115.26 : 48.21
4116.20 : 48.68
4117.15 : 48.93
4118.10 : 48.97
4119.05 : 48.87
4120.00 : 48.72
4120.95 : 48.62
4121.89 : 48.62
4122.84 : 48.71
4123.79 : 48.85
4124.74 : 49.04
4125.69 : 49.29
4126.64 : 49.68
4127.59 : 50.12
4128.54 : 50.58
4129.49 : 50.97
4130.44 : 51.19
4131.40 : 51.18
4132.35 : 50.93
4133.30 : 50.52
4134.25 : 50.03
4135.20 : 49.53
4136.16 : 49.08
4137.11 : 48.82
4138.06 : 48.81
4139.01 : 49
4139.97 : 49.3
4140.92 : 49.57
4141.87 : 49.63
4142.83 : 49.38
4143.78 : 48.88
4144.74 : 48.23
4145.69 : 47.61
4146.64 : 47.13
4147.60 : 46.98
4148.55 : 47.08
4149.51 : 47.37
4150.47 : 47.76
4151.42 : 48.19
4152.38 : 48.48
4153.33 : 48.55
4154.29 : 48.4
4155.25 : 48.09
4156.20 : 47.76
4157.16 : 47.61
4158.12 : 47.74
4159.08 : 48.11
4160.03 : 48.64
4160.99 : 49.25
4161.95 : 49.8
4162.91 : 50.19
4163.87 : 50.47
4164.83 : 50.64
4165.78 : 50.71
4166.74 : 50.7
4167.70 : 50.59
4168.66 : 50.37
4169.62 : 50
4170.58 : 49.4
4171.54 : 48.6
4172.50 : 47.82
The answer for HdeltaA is 2.6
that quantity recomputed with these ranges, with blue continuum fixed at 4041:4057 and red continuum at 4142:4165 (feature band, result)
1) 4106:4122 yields 0.6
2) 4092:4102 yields 1.1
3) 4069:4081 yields 0.5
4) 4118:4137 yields -0.5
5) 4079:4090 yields 0.0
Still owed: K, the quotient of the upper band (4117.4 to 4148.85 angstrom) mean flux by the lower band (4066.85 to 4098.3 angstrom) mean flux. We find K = 1.0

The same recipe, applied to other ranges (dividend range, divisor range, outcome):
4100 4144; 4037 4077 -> 0.97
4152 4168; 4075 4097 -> 1.03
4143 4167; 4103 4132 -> 1.04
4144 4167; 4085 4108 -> 1.12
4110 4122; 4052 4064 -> 0.96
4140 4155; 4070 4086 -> 1.03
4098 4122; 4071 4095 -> 0.92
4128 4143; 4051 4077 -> 1.04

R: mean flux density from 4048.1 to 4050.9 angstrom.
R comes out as 47.7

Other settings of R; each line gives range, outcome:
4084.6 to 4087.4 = 48.5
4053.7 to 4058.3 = 50.5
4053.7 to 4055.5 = 49.9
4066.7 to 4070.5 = 46.6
